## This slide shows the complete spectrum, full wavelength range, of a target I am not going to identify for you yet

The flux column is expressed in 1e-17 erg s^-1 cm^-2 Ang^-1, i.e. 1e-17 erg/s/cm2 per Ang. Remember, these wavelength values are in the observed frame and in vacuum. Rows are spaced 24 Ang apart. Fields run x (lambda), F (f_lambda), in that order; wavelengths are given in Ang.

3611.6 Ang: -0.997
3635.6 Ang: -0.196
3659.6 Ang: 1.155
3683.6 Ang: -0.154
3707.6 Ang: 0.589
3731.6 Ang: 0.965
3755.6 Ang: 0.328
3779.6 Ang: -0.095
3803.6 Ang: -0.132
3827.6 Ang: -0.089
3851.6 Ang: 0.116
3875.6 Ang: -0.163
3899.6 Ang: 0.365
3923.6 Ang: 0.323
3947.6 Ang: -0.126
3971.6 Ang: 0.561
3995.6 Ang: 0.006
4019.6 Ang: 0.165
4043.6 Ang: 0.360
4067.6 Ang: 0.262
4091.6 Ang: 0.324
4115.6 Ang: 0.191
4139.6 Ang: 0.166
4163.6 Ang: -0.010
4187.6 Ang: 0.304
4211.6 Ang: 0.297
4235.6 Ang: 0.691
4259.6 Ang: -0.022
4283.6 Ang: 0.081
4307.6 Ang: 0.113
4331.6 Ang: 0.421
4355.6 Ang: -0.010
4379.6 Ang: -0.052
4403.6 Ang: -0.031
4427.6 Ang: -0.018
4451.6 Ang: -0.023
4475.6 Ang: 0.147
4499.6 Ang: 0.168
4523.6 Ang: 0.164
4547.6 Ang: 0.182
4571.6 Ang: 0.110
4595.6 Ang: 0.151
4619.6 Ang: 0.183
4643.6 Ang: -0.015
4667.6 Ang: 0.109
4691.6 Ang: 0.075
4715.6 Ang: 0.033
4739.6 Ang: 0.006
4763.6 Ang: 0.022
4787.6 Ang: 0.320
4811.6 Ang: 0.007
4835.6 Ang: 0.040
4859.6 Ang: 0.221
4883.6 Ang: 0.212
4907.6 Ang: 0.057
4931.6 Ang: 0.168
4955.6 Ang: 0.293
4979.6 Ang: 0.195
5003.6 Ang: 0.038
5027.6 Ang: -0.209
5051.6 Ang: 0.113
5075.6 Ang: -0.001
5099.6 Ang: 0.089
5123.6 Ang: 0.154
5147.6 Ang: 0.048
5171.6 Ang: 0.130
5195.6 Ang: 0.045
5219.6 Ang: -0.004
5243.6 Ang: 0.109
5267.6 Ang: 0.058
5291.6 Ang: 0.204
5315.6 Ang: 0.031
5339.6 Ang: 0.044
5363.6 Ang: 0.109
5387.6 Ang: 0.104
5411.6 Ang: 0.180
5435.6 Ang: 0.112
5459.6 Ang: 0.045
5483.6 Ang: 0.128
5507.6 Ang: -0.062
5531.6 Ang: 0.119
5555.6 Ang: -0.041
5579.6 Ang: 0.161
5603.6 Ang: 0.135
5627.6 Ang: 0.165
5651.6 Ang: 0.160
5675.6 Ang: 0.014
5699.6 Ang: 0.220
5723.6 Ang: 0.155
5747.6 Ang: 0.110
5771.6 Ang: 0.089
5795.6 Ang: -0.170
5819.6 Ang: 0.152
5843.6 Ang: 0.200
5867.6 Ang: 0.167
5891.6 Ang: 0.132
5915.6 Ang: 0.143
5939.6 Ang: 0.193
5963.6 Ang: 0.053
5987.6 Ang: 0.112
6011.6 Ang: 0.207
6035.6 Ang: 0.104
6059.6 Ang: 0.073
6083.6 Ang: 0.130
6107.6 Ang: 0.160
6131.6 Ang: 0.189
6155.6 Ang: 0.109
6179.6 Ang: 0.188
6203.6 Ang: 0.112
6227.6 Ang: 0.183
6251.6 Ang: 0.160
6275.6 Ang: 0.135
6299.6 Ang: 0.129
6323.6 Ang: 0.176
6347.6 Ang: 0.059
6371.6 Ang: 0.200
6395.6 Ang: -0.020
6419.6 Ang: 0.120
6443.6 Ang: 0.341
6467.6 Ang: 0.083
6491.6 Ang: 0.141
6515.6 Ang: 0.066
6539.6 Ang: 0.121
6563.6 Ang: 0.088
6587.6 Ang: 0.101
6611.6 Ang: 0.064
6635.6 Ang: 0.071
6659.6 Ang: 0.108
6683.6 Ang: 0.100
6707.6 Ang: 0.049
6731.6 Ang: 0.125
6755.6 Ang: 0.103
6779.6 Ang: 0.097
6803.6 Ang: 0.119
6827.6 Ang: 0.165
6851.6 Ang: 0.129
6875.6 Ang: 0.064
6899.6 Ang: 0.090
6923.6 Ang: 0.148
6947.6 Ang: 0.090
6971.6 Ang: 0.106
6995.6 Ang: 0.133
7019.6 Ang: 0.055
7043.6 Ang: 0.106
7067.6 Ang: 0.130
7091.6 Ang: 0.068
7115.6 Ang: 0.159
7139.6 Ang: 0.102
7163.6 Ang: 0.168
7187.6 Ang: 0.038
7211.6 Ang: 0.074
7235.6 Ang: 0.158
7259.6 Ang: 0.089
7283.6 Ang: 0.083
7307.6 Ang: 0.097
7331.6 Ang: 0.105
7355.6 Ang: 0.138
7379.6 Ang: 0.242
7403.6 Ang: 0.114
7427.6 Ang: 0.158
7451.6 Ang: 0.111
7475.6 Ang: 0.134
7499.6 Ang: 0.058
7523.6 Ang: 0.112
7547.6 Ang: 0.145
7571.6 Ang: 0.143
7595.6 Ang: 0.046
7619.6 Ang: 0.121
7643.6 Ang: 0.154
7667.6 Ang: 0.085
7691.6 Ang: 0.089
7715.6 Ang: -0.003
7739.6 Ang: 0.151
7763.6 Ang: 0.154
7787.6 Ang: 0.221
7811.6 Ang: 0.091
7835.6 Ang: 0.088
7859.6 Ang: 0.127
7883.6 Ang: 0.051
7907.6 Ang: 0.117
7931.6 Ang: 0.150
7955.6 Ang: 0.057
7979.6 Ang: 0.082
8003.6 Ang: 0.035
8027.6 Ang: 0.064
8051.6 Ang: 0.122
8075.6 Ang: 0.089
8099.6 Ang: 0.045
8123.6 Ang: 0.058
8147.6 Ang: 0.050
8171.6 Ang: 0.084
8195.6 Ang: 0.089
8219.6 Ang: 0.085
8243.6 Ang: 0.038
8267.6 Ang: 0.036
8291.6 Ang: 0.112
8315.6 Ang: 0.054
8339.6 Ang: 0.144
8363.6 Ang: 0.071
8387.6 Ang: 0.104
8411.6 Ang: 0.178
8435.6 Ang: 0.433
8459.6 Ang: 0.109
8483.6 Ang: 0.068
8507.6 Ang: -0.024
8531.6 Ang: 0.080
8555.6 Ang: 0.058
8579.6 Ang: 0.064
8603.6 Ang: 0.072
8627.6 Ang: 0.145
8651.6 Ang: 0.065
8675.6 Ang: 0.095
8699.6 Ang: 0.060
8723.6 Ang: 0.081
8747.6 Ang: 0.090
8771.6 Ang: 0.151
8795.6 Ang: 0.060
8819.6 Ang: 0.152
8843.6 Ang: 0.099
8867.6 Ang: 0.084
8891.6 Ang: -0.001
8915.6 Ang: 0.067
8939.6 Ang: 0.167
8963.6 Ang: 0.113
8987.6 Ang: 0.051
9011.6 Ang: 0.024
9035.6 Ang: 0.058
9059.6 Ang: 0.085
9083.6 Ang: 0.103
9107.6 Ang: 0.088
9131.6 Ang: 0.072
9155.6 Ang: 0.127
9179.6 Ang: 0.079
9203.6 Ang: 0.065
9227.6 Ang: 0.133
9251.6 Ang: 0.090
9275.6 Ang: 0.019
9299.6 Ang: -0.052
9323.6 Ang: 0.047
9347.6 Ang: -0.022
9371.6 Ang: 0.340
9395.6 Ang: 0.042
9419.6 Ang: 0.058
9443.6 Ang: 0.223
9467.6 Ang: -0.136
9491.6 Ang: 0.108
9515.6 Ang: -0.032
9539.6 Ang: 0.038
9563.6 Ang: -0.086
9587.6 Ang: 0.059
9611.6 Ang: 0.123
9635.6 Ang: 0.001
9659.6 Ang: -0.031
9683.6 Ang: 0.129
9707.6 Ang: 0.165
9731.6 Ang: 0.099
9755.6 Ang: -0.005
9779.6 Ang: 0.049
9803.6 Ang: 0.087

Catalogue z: 0.29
